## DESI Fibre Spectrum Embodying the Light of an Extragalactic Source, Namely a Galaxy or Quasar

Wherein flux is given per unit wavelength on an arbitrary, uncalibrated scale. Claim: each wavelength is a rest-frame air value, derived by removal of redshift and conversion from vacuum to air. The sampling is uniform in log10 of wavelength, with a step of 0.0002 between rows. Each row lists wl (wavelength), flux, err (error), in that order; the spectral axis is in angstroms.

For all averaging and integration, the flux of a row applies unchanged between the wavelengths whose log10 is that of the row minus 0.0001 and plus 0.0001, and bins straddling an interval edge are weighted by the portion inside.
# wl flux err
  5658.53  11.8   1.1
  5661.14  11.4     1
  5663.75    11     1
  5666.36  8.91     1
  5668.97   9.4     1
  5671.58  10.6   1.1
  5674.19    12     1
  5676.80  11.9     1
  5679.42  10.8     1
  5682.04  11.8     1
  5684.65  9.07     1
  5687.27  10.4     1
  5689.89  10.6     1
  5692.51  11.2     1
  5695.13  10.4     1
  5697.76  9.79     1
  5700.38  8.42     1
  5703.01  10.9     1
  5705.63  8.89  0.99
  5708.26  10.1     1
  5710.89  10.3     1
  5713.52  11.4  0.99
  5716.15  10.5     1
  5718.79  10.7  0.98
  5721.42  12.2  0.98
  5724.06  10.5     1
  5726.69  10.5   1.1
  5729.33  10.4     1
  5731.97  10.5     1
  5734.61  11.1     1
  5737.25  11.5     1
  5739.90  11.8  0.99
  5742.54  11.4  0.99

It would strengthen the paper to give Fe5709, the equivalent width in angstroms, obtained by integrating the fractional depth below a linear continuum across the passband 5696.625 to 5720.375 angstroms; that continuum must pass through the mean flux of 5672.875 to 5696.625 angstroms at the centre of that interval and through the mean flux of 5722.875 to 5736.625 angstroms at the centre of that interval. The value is 1.4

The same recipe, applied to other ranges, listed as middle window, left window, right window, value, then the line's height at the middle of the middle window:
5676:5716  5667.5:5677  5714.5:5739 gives 1.8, 10.9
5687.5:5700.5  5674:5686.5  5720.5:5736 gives 0.8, 11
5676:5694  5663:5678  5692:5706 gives -0.9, 10.3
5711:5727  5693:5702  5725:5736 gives -1.0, 10.3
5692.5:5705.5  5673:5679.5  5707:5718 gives 1.3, 11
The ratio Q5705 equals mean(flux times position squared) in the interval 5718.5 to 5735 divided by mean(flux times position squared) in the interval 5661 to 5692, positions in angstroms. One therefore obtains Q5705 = 1.04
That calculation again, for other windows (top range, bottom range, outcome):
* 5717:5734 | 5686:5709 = 1.08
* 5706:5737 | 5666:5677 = 1.03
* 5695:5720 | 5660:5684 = 0.95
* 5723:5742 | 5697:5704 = 1.15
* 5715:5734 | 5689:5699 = 1.04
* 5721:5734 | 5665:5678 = 1.04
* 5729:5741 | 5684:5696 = 1.08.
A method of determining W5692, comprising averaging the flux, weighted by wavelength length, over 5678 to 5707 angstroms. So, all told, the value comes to 10.2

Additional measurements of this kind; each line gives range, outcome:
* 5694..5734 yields 10.4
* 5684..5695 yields 10.4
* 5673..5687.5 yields 11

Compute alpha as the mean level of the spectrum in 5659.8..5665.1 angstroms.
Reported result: 11.2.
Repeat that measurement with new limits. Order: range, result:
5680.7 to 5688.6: 10.4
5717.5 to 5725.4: 11.1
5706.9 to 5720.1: 10.6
